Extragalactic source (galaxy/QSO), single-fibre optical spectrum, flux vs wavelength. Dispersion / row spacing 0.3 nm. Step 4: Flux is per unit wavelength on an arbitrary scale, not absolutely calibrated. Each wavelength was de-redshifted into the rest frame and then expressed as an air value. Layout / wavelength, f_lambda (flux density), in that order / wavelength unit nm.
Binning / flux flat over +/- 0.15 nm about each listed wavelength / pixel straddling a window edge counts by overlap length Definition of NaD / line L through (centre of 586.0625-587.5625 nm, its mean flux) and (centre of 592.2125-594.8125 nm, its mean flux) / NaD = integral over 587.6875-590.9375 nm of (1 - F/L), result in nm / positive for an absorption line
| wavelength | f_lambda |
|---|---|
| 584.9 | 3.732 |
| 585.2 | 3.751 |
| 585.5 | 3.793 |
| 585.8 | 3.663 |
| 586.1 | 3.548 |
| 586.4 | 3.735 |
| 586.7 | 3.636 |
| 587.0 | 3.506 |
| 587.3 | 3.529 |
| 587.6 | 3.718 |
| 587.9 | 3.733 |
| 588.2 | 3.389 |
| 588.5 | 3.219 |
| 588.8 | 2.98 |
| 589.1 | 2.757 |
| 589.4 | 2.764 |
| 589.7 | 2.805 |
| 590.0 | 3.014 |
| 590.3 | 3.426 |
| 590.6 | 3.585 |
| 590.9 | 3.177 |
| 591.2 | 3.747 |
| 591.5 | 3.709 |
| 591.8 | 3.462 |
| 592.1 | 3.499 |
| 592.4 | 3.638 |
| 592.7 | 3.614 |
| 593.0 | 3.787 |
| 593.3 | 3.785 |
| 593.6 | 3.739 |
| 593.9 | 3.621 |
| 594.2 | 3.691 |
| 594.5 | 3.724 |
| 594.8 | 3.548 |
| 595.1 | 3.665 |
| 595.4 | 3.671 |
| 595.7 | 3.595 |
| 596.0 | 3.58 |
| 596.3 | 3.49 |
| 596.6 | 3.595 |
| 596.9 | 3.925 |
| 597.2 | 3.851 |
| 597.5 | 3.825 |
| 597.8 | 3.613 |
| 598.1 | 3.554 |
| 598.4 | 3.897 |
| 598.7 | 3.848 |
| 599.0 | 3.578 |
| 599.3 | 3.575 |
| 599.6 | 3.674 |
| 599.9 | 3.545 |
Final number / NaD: 0.408 nm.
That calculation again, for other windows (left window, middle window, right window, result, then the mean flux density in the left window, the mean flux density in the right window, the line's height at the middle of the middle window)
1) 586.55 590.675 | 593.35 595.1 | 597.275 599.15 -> -0.06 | 3.28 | 3.72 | 3.54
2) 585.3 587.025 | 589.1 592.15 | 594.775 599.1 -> 0.32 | 3.66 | 3.69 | 3.67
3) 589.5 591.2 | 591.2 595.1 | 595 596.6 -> -0.27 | 3.24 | 3.6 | 3.42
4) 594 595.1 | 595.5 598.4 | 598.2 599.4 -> 0.01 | 3.65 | 3.72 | 3.69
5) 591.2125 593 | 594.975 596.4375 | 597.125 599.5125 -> 0.03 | 3.61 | 3.71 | 3.67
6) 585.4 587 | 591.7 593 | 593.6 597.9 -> 0.03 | 3.66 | 3.67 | 3.67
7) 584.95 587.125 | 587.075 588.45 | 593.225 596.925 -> 0.04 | 3.67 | 3.65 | 3.66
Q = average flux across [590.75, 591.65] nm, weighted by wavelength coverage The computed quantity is 3.54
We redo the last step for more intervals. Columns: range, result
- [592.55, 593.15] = 3.7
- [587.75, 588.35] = 3.56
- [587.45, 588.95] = 3.41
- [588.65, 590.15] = 2.86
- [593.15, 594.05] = 3.71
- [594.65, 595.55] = 3.63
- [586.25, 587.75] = 3.62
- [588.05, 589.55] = 3.02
